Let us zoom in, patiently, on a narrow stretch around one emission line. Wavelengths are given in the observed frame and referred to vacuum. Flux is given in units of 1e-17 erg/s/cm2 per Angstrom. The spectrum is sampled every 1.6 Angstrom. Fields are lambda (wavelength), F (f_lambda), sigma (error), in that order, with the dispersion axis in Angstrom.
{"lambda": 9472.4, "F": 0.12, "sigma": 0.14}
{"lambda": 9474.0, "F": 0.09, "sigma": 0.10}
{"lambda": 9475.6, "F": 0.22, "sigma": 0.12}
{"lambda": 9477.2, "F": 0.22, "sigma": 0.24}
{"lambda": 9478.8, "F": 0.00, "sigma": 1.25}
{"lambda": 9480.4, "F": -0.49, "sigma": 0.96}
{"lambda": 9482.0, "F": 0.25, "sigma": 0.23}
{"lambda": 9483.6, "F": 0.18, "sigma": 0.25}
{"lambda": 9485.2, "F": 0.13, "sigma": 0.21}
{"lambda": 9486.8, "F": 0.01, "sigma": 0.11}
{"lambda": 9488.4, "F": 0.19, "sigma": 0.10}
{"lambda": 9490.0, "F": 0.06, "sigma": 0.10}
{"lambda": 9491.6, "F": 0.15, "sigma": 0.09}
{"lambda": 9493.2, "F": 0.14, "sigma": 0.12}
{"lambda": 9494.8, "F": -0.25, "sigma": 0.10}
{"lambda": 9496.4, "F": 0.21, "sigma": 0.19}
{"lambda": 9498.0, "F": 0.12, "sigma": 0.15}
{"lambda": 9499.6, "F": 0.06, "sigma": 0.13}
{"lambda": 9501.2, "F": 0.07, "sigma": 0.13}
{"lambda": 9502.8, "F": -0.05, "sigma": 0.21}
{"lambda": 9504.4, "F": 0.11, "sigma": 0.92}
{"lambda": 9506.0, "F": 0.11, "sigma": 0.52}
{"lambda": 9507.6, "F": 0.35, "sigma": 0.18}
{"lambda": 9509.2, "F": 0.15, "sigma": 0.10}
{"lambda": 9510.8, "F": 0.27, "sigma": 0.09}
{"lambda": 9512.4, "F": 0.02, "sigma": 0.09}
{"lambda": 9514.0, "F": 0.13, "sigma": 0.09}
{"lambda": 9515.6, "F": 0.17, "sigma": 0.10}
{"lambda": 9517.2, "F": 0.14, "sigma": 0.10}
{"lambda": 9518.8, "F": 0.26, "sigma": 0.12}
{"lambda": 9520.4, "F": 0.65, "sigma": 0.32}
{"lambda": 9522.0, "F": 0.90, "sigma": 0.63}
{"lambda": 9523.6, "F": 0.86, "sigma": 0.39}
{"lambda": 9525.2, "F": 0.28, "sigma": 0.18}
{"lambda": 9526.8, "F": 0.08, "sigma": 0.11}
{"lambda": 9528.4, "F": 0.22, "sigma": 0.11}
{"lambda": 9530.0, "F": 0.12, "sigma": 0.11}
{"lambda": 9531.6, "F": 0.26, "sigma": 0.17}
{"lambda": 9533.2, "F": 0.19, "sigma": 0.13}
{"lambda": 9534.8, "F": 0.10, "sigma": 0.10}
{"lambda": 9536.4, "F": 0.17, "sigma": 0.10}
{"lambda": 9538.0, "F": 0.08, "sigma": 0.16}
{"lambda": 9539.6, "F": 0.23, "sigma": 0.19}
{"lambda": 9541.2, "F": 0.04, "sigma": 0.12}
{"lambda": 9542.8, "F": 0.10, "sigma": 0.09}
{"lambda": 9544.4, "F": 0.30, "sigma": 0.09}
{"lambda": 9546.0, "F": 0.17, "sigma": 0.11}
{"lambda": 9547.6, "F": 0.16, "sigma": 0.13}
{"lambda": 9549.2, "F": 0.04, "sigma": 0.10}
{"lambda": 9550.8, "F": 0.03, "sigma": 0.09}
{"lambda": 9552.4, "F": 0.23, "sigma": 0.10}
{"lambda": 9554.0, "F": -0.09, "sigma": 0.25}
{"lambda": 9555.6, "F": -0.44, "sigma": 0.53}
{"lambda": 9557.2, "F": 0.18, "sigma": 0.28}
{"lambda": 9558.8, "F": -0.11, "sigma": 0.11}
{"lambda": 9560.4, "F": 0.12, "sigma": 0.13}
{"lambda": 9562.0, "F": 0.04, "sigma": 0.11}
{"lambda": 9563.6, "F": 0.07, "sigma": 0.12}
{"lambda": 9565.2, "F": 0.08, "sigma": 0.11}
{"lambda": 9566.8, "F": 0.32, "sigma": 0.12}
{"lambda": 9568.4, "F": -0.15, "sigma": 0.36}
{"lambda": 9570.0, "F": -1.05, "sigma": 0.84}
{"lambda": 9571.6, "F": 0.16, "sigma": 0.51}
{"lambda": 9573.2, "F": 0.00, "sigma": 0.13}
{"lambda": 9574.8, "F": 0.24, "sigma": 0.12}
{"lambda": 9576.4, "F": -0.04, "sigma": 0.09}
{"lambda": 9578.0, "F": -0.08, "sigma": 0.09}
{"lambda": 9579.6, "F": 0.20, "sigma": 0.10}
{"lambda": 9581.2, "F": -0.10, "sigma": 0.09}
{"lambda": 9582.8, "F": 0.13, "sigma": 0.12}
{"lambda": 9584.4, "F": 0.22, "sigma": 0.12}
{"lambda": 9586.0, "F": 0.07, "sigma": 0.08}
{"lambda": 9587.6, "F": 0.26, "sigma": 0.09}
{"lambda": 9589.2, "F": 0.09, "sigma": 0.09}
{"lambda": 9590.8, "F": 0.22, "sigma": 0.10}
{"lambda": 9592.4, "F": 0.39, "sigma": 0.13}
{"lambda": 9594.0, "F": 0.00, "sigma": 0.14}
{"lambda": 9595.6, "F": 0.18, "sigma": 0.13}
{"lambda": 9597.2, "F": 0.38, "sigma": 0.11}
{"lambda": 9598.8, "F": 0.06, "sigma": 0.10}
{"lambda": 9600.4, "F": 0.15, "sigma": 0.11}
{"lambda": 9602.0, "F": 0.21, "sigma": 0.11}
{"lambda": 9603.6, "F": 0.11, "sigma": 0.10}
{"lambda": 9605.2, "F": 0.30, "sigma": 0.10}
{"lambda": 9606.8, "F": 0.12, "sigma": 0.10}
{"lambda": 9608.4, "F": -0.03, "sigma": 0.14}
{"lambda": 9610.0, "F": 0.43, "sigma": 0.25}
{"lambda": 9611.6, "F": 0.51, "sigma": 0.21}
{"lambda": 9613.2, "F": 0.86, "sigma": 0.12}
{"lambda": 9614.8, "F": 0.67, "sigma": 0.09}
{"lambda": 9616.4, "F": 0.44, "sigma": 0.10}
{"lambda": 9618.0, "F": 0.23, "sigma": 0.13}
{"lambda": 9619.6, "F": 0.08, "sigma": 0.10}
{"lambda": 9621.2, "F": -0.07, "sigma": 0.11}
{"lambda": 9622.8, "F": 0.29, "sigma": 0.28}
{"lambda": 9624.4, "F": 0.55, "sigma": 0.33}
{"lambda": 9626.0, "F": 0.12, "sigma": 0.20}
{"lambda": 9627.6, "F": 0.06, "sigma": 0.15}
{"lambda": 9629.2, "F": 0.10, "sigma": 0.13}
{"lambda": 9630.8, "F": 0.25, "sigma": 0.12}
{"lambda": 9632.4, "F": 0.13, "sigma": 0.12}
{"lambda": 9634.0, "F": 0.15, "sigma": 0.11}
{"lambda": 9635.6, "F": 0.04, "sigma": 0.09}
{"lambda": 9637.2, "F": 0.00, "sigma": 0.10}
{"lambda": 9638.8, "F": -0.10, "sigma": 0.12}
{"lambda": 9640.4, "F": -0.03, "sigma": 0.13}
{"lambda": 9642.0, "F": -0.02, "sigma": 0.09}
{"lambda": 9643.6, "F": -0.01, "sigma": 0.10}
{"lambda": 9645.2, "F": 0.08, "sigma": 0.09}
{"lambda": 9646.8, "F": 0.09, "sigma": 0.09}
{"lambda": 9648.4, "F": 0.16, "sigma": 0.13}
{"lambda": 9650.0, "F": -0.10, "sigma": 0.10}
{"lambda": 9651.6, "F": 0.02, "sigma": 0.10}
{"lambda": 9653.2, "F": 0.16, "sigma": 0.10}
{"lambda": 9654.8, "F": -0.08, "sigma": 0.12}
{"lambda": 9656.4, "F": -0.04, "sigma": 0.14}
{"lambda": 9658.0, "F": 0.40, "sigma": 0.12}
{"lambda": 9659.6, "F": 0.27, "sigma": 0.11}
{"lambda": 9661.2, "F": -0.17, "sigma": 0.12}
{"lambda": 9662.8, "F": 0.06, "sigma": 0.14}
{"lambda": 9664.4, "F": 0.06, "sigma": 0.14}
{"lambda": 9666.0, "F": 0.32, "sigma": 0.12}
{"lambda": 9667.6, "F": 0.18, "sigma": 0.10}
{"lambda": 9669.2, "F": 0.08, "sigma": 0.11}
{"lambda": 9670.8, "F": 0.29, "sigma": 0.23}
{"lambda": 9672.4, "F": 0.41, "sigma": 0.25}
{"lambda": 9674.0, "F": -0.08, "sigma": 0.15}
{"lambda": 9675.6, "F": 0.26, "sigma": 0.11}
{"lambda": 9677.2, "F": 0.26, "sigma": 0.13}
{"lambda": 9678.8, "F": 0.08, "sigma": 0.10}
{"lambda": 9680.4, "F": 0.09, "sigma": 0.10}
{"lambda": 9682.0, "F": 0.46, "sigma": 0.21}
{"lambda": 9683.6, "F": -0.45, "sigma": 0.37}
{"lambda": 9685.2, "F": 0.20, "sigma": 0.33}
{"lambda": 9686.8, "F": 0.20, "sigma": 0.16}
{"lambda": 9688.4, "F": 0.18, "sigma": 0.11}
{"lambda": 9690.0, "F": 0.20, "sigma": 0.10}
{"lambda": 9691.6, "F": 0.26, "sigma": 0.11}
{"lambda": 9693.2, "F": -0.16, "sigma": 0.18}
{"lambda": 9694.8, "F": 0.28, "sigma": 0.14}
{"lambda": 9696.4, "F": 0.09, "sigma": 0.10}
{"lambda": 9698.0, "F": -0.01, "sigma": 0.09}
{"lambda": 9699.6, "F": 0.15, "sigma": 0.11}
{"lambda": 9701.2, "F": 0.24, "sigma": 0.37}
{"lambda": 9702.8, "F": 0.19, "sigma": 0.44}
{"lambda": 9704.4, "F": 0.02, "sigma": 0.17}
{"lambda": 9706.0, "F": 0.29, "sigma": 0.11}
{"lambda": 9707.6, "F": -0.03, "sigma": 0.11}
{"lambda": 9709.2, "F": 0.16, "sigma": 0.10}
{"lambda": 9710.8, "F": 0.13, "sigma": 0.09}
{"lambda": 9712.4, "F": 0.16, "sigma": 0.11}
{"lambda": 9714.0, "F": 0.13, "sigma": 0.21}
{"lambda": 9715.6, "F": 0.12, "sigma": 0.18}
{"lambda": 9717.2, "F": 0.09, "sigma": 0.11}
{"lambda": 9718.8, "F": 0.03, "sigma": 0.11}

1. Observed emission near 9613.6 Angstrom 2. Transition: [O III]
